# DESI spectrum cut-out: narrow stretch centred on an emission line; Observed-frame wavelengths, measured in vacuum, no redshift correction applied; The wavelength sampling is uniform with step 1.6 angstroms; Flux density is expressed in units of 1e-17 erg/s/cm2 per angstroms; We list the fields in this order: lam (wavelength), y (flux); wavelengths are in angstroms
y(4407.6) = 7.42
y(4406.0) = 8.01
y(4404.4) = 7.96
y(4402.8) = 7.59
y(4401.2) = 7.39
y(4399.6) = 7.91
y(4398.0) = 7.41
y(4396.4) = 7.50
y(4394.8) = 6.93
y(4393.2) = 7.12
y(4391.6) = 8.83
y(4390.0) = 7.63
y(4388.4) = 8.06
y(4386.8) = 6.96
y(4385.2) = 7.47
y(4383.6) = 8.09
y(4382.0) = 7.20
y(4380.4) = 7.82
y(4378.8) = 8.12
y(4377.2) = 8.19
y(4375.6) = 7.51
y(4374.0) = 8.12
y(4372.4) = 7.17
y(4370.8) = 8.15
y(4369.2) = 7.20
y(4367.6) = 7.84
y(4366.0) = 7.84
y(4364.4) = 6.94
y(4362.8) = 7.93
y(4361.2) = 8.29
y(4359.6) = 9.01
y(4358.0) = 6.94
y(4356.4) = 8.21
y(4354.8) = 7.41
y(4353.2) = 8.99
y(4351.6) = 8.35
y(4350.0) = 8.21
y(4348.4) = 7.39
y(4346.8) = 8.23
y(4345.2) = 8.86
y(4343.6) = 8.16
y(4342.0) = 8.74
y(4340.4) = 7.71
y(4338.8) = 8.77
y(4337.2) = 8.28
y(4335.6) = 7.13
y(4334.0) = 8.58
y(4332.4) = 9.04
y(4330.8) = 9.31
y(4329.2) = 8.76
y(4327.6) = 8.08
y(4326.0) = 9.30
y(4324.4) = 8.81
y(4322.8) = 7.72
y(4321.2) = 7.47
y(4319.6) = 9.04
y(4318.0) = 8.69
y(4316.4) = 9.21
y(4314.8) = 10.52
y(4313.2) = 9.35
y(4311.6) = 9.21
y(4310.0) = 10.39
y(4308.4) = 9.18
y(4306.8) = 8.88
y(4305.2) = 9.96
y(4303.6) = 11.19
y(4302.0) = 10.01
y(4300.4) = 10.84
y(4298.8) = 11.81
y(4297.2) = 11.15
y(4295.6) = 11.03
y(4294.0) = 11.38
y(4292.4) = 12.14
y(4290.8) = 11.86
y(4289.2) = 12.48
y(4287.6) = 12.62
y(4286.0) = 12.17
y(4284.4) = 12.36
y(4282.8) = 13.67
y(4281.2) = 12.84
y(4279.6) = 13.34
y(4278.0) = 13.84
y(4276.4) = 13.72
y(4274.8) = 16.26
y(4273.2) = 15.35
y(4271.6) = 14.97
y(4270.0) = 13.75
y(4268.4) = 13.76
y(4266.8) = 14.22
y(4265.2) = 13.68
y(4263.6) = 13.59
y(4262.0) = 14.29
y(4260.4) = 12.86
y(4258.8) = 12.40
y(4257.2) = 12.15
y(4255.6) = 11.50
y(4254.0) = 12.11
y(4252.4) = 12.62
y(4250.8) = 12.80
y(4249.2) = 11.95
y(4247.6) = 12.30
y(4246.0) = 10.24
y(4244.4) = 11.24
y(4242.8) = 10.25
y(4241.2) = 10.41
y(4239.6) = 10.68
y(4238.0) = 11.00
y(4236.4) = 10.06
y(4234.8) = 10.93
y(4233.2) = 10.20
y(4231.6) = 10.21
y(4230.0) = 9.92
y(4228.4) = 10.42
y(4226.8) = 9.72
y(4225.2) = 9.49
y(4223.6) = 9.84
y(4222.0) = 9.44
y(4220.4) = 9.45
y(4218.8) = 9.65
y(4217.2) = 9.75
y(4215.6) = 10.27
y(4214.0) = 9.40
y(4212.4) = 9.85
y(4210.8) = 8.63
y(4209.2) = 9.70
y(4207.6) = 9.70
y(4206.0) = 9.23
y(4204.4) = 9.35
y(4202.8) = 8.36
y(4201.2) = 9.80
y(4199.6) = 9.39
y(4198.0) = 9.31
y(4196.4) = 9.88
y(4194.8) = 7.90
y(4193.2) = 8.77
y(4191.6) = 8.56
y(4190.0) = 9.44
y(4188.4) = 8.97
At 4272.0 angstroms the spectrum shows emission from C III]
